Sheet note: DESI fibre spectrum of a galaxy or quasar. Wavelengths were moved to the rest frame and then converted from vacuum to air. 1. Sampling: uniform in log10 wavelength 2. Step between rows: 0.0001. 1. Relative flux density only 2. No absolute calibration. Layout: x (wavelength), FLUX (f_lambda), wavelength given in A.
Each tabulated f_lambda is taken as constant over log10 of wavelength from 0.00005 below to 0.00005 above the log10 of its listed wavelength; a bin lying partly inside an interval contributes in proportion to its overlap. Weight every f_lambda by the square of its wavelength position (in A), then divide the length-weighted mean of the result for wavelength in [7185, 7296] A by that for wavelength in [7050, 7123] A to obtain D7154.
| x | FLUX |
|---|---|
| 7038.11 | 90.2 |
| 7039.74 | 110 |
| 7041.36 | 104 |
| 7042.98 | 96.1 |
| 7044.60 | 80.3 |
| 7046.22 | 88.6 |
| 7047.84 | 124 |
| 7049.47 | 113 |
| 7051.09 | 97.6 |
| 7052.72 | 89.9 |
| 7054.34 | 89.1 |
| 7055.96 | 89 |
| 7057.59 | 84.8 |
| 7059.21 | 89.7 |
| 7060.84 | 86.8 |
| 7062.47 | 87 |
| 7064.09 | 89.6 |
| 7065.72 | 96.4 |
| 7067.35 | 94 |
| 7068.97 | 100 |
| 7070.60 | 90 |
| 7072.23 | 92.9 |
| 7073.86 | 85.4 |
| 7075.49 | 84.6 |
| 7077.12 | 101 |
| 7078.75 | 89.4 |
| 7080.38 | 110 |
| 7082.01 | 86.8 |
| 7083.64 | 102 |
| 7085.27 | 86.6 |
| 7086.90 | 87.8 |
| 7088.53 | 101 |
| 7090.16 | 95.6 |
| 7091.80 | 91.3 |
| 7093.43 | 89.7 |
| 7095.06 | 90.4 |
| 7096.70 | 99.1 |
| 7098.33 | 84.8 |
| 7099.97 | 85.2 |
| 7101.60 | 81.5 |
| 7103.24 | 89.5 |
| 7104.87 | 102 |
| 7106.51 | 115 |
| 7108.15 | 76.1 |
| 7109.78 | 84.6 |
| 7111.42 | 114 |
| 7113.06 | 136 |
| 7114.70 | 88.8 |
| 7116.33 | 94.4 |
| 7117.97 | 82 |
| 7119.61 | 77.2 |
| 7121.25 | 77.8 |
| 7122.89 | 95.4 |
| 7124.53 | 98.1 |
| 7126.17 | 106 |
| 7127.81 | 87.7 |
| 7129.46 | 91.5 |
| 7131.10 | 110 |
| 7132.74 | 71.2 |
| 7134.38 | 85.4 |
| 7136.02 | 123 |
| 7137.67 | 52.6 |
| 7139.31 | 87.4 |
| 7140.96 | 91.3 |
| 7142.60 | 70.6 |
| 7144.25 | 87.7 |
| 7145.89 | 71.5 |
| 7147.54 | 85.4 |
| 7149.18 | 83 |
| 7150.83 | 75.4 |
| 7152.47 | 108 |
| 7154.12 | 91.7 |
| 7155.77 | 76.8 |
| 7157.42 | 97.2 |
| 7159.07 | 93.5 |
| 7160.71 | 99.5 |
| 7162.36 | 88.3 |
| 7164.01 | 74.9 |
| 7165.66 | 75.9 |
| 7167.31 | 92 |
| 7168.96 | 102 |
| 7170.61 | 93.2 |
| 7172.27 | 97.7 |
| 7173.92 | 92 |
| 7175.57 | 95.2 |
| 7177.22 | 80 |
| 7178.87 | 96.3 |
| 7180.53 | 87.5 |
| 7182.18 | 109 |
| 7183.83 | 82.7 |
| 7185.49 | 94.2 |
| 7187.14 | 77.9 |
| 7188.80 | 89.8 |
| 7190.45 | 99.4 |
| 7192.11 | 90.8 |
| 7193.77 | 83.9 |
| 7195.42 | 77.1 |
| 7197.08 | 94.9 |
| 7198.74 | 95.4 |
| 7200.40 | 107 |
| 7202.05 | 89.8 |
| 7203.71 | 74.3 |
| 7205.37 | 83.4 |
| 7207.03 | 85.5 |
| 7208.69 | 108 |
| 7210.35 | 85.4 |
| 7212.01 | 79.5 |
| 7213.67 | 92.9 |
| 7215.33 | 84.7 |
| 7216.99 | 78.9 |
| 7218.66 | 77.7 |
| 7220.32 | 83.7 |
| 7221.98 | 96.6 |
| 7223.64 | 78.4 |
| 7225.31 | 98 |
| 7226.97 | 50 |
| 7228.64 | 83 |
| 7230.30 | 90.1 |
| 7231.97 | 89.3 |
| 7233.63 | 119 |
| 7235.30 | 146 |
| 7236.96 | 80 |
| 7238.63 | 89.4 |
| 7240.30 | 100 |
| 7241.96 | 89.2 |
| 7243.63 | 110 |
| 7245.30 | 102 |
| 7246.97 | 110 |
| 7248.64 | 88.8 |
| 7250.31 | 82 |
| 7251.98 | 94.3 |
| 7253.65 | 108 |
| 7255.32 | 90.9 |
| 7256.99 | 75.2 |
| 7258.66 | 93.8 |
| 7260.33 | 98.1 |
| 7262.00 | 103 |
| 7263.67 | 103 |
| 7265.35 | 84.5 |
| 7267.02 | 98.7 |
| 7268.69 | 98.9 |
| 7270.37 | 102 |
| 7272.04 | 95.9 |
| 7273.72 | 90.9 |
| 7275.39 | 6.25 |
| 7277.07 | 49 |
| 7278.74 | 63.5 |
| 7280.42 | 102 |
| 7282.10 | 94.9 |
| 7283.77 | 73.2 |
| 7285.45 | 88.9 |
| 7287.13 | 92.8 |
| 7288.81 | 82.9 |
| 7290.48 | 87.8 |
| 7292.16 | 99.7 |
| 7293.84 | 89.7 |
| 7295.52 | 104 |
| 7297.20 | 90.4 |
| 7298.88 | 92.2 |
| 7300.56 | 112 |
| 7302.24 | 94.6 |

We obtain 1.0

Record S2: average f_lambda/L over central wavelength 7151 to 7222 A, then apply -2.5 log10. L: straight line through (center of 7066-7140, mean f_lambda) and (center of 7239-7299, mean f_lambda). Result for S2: 0.02 mag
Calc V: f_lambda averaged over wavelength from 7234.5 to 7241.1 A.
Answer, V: 104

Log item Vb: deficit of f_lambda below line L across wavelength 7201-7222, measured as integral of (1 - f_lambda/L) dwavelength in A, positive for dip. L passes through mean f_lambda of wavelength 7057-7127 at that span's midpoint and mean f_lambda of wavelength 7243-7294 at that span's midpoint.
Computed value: 1.0 A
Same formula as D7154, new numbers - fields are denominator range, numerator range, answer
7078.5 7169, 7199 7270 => 1.05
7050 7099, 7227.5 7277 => 1.06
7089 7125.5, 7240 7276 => 1.03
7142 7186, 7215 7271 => 1.07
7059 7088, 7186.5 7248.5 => 1.03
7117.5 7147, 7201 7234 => 1.01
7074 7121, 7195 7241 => 1.00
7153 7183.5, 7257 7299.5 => 0.98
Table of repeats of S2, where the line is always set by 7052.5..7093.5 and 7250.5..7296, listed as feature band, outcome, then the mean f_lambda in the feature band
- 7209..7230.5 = 0.07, 83.4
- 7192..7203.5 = -0.01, 90.4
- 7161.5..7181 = 0.00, 89.6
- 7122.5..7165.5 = 0.03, 88.3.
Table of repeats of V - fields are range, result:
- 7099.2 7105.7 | 89.6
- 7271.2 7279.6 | 61.2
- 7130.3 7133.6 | 90.5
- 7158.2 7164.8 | 89.2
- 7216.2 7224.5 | 83.1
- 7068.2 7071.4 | 94.9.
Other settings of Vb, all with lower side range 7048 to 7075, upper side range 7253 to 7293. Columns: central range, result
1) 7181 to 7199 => -0.2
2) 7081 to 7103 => 0.2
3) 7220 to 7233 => 0.6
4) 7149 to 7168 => 0.4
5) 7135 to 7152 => 1.3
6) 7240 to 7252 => -1.3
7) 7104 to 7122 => -0.8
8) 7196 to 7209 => -0.4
